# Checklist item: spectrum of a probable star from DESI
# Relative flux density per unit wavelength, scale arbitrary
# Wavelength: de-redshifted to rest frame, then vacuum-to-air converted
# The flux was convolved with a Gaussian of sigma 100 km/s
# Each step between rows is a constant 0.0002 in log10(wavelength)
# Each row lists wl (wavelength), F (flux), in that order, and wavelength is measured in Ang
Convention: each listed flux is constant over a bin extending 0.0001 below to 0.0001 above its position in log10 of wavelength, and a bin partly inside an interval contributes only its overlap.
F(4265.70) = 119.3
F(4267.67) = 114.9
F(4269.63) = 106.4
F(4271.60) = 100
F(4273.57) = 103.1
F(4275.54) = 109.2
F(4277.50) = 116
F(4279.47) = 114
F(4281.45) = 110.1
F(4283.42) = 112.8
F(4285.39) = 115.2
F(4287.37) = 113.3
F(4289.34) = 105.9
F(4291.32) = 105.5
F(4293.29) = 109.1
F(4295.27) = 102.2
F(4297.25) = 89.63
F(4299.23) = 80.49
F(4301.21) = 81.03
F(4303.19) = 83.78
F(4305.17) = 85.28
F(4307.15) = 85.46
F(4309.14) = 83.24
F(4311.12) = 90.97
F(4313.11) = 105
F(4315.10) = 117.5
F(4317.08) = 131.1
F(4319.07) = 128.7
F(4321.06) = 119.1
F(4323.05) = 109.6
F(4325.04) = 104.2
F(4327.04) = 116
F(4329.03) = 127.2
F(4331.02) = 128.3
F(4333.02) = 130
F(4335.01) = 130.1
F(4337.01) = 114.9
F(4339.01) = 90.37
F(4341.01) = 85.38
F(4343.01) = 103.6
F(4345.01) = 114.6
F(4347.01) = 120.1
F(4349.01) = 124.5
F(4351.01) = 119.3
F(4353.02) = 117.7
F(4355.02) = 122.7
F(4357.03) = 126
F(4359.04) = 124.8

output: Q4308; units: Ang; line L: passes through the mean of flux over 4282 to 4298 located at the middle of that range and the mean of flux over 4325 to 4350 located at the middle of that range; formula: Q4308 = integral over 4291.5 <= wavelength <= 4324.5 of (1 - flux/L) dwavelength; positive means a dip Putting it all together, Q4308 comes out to 2.9 Ang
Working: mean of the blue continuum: 107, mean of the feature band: 100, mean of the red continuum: 115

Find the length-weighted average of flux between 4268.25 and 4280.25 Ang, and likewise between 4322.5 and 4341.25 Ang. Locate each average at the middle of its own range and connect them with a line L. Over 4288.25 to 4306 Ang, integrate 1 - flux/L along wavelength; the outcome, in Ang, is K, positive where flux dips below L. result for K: 2.7 Ang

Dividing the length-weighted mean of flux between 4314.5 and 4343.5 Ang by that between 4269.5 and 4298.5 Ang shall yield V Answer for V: 1.08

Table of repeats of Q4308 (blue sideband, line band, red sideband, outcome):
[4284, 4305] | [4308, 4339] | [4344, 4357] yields -1.4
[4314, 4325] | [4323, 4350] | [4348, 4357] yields 1.4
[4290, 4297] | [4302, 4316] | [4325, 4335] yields 2.5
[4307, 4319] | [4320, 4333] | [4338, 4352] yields -1.4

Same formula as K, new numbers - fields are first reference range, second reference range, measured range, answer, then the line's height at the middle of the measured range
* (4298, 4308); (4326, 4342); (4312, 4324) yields -2.4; 98.8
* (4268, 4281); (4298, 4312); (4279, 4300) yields -1.8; 96.7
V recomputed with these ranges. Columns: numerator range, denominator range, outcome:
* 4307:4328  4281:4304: 1.08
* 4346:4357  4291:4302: 1.29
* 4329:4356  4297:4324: 1.16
